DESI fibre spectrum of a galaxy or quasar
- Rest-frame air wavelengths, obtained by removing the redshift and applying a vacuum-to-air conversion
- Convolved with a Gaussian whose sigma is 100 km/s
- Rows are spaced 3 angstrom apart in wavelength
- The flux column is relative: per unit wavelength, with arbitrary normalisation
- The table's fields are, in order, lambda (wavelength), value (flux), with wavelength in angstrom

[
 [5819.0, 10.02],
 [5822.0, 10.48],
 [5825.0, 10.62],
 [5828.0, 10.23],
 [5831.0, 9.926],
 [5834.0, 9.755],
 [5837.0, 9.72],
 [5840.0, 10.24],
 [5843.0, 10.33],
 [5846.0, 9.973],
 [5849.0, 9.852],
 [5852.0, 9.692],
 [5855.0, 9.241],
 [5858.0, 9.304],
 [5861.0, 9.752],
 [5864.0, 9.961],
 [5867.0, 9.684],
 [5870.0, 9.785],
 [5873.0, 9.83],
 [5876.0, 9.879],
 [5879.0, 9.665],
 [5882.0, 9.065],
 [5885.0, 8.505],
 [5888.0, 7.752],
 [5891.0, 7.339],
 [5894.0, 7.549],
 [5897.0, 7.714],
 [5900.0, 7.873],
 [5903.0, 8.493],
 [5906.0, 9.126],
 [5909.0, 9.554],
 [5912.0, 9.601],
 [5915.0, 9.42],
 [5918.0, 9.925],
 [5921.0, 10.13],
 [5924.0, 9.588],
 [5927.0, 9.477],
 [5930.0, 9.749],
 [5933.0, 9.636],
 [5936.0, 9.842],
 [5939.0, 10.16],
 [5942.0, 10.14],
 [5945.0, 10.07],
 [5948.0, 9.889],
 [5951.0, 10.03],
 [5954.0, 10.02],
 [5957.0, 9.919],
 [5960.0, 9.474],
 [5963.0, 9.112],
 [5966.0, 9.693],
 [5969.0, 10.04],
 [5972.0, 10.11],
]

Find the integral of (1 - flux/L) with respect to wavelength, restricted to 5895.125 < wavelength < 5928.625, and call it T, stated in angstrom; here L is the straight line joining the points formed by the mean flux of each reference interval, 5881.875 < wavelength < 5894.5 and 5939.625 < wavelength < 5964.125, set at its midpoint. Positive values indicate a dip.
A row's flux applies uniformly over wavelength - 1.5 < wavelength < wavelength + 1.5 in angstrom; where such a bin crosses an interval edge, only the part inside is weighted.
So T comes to -1.83 angstrom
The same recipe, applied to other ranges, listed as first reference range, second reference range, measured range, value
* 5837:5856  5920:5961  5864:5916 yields 5.2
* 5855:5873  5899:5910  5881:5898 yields 2.1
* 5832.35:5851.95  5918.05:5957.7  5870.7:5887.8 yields 1.1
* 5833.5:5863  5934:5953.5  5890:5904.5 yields 3.1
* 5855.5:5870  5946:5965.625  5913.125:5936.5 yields 0.0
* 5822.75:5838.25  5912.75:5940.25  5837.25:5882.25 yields 1.0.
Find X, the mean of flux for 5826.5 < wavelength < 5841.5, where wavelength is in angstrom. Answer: 9.97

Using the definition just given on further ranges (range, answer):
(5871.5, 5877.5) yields 9.85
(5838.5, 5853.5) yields 10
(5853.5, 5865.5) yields 9.56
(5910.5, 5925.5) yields 9.73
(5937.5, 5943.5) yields 10.2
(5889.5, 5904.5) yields 7.79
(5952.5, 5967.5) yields 9.64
